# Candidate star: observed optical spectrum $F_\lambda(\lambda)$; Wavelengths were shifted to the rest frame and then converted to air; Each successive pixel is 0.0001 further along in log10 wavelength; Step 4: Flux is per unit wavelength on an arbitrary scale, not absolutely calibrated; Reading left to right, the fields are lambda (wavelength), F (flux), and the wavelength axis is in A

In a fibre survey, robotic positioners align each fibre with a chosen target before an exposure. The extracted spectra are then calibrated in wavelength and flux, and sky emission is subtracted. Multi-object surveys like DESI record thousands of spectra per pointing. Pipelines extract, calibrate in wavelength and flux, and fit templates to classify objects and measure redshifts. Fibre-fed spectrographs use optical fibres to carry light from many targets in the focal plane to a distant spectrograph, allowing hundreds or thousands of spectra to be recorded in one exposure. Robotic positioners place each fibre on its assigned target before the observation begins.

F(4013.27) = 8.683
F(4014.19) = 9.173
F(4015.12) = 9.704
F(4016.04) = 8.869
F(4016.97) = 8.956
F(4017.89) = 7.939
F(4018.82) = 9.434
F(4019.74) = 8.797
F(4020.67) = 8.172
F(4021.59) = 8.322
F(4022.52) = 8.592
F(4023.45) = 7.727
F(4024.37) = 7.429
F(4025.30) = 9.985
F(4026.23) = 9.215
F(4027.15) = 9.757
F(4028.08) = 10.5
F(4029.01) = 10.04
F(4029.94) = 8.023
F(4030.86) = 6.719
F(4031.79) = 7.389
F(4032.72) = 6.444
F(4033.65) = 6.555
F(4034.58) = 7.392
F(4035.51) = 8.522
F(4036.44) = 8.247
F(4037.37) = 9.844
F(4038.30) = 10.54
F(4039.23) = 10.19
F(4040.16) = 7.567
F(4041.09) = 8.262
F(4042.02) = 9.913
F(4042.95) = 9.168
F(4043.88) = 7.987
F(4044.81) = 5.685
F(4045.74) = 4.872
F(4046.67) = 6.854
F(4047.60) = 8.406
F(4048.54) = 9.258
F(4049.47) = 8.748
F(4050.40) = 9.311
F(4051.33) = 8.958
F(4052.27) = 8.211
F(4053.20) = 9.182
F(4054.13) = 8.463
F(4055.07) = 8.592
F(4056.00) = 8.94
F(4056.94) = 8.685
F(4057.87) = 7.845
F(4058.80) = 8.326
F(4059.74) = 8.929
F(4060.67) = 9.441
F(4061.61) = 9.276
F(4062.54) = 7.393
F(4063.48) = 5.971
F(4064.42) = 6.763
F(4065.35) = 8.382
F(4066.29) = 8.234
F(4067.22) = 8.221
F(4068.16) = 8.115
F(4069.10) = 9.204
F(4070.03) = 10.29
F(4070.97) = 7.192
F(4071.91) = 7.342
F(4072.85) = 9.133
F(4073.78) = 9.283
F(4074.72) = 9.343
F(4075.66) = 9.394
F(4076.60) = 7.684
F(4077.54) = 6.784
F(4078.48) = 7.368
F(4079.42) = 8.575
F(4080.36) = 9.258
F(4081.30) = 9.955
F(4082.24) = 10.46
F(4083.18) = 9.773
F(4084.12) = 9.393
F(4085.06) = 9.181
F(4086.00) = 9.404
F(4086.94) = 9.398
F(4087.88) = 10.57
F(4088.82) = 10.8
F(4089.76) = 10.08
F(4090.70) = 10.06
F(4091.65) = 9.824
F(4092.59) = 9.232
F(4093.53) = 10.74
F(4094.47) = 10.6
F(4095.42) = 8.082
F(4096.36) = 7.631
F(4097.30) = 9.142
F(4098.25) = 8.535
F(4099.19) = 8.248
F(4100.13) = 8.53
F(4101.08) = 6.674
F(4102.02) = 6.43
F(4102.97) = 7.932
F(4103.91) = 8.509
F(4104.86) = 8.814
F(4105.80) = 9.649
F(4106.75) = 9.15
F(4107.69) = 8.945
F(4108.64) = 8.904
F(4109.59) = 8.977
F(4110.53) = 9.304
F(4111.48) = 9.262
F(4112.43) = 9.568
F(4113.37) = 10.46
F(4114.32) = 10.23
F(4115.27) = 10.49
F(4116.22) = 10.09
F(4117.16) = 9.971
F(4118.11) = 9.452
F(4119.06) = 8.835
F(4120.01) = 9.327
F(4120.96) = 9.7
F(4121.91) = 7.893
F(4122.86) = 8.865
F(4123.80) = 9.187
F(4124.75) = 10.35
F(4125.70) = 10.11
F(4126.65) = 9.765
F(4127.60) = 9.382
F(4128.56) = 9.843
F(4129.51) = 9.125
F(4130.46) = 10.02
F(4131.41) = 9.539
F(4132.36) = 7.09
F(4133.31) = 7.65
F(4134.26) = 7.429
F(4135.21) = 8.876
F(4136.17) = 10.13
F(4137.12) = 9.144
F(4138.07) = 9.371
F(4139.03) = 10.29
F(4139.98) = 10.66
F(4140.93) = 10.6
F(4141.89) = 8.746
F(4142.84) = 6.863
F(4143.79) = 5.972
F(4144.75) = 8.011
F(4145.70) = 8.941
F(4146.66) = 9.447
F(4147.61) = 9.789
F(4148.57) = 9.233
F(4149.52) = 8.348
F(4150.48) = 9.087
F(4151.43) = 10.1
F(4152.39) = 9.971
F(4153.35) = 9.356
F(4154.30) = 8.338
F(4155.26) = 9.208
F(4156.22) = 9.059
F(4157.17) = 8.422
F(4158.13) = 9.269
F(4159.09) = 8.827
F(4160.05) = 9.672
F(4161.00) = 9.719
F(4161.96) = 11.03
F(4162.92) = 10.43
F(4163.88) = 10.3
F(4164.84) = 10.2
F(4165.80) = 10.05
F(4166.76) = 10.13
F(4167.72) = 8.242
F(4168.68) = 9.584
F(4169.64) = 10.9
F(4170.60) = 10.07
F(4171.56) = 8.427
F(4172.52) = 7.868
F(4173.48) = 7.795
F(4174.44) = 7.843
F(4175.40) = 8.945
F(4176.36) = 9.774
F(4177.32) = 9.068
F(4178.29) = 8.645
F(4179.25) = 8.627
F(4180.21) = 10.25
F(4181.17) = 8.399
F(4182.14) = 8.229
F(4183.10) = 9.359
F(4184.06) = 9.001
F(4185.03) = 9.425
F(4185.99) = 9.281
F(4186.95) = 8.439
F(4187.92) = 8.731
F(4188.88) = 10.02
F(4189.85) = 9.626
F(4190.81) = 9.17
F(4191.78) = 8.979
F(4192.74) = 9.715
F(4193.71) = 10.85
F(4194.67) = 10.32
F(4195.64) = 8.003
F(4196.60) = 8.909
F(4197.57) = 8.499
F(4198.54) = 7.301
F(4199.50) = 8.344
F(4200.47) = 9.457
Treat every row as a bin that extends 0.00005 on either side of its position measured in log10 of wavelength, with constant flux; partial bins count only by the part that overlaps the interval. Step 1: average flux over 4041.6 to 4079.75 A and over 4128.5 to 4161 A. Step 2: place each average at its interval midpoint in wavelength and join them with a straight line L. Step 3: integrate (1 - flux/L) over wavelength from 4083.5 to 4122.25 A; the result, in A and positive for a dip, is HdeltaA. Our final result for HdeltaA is -2.6 A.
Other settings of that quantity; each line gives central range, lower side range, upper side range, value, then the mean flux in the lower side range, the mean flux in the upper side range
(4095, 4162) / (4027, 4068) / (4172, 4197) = -2.3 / 8.3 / 9.05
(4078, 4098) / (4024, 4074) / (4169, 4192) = -2.1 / 8.39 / 9.04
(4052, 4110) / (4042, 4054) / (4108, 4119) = 0.8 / 8.15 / 9.65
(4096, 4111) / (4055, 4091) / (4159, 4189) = 0.8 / 8.8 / 9.29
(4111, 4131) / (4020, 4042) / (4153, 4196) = -1.4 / 8.53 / 9.28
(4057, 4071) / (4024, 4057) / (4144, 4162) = 0.5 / 8.44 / 9.16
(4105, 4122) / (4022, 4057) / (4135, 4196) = -1.1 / 8.42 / 9.24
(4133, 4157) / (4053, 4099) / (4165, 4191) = 0.1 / 8.86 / 9.12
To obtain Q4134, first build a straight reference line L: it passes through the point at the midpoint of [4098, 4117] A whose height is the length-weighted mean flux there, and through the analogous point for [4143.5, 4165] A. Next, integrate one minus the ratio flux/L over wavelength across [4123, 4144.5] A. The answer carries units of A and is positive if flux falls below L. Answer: 0.1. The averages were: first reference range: 8.96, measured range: 9.08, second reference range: 9.26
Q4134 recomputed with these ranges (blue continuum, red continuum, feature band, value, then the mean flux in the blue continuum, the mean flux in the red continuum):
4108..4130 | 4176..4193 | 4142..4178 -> 0.56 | 9.52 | 9.14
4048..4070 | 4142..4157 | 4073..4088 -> -0.91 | 8.49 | 8.78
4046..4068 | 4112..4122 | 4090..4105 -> 0.88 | 8.33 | 9.7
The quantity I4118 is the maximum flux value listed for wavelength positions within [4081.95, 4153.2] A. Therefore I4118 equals 10.8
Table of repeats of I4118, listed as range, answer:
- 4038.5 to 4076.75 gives 10.29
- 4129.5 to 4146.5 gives 10.66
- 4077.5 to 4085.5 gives 10.46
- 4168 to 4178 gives 10.9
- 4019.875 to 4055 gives 10.54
